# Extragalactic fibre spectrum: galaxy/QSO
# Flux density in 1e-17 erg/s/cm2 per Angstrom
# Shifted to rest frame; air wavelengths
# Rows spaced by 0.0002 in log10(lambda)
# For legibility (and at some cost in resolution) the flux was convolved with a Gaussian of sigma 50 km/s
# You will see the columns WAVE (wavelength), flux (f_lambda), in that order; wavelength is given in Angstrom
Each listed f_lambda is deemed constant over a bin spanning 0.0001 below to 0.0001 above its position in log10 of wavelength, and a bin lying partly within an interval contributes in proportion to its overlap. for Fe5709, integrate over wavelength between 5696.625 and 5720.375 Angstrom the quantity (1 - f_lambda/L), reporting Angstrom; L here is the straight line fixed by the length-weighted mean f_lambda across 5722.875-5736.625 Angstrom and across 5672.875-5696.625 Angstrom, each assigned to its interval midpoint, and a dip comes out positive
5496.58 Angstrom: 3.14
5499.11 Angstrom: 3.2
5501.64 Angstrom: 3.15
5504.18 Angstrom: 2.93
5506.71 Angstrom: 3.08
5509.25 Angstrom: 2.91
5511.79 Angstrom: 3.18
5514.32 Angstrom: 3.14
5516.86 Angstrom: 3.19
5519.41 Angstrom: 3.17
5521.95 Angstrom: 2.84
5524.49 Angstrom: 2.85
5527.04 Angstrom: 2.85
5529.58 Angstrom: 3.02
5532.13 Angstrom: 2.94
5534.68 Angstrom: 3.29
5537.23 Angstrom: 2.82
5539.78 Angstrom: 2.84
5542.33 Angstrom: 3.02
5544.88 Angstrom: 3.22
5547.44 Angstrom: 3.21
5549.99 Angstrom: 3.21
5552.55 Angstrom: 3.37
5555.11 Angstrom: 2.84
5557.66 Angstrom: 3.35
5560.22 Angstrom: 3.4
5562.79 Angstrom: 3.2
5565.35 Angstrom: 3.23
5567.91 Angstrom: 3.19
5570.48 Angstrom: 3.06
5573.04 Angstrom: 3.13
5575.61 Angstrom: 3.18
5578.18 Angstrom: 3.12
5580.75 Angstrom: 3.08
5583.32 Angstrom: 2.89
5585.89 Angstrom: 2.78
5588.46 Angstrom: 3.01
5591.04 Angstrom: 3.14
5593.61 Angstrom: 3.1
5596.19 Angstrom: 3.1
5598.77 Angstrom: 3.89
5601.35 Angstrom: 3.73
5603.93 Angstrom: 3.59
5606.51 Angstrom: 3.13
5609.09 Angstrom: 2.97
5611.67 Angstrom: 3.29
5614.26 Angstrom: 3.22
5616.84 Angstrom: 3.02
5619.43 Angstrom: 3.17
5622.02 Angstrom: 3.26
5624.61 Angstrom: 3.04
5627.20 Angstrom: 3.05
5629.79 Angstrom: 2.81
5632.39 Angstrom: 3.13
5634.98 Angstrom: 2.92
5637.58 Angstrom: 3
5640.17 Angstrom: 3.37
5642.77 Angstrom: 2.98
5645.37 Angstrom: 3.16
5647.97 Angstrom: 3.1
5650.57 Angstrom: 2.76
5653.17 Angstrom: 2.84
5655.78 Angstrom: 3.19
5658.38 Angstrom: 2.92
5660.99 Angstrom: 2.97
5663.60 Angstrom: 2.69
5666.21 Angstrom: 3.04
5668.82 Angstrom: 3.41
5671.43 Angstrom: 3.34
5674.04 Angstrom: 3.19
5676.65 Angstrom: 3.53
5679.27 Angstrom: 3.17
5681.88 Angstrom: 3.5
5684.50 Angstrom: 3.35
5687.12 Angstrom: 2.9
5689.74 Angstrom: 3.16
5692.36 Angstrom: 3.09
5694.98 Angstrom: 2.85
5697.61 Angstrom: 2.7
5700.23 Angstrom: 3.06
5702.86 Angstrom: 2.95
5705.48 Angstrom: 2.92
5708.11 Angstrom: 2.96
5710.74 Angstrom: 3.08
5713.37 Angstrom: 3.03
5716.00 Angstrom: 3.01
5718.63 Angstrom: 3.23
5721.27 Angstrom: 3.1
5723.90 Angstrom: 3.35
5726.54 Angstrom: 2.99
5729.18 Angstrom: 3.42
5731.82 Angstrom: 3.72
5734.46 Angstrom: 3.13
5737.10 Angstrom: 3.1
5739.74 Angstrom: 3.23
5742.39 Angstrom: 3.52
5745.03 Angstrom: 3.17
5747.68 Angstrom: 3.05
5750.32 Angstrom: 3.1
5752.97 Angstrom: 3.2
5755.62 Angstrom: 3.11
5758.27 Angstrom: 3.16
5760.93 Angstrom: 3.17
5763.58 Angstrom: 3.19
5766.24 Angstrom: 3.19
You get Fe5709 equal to 1.83 Angstrom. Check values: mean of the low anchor 3.19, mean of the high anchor 3.31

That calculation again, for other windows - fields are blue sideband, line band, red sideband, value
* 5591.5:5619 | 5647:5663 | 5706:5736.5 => 1.5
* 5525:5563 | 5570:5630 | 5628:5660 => -2.2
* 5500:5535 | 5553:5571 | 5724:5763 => -0.7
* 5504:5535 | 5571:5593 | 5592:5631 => 0.8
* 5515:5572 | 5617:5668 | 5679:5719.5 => 0.8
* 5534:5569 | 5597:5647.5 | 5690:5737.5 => -1.0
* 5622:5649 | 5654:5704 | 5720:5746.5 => 0.8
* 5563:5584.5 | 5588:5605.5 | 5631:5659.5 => -1.6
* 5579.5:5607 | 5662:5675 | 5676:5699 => 0.1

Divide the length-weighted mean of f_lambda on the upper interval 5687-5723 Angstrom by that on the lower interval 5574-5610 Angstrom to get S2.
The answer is 0.94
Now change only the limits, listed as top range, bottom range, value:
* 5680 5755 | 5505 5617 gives 1.00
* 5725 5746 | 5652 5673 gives 1.08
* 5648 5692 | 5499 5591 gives 1.01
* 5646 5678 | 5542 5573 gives 0.97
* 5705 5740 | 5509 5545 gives 1.05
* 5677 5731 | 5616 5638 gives 1.02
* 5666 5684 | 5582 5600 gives 1.06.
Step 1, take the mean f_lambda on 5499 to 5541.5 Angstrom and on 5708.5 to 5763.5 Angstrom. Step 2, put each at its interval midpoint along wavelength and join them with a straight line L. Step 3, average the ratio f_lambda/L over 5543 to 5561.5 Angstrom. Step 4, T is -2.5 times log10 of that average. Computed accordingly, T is -0.06 mag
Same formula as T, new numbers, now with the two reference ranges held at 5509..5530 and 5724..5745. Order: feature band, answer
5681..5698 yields 0.05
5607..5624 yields 0.00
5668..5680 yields -0.04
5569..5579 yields -0.01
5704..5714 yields 0.09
